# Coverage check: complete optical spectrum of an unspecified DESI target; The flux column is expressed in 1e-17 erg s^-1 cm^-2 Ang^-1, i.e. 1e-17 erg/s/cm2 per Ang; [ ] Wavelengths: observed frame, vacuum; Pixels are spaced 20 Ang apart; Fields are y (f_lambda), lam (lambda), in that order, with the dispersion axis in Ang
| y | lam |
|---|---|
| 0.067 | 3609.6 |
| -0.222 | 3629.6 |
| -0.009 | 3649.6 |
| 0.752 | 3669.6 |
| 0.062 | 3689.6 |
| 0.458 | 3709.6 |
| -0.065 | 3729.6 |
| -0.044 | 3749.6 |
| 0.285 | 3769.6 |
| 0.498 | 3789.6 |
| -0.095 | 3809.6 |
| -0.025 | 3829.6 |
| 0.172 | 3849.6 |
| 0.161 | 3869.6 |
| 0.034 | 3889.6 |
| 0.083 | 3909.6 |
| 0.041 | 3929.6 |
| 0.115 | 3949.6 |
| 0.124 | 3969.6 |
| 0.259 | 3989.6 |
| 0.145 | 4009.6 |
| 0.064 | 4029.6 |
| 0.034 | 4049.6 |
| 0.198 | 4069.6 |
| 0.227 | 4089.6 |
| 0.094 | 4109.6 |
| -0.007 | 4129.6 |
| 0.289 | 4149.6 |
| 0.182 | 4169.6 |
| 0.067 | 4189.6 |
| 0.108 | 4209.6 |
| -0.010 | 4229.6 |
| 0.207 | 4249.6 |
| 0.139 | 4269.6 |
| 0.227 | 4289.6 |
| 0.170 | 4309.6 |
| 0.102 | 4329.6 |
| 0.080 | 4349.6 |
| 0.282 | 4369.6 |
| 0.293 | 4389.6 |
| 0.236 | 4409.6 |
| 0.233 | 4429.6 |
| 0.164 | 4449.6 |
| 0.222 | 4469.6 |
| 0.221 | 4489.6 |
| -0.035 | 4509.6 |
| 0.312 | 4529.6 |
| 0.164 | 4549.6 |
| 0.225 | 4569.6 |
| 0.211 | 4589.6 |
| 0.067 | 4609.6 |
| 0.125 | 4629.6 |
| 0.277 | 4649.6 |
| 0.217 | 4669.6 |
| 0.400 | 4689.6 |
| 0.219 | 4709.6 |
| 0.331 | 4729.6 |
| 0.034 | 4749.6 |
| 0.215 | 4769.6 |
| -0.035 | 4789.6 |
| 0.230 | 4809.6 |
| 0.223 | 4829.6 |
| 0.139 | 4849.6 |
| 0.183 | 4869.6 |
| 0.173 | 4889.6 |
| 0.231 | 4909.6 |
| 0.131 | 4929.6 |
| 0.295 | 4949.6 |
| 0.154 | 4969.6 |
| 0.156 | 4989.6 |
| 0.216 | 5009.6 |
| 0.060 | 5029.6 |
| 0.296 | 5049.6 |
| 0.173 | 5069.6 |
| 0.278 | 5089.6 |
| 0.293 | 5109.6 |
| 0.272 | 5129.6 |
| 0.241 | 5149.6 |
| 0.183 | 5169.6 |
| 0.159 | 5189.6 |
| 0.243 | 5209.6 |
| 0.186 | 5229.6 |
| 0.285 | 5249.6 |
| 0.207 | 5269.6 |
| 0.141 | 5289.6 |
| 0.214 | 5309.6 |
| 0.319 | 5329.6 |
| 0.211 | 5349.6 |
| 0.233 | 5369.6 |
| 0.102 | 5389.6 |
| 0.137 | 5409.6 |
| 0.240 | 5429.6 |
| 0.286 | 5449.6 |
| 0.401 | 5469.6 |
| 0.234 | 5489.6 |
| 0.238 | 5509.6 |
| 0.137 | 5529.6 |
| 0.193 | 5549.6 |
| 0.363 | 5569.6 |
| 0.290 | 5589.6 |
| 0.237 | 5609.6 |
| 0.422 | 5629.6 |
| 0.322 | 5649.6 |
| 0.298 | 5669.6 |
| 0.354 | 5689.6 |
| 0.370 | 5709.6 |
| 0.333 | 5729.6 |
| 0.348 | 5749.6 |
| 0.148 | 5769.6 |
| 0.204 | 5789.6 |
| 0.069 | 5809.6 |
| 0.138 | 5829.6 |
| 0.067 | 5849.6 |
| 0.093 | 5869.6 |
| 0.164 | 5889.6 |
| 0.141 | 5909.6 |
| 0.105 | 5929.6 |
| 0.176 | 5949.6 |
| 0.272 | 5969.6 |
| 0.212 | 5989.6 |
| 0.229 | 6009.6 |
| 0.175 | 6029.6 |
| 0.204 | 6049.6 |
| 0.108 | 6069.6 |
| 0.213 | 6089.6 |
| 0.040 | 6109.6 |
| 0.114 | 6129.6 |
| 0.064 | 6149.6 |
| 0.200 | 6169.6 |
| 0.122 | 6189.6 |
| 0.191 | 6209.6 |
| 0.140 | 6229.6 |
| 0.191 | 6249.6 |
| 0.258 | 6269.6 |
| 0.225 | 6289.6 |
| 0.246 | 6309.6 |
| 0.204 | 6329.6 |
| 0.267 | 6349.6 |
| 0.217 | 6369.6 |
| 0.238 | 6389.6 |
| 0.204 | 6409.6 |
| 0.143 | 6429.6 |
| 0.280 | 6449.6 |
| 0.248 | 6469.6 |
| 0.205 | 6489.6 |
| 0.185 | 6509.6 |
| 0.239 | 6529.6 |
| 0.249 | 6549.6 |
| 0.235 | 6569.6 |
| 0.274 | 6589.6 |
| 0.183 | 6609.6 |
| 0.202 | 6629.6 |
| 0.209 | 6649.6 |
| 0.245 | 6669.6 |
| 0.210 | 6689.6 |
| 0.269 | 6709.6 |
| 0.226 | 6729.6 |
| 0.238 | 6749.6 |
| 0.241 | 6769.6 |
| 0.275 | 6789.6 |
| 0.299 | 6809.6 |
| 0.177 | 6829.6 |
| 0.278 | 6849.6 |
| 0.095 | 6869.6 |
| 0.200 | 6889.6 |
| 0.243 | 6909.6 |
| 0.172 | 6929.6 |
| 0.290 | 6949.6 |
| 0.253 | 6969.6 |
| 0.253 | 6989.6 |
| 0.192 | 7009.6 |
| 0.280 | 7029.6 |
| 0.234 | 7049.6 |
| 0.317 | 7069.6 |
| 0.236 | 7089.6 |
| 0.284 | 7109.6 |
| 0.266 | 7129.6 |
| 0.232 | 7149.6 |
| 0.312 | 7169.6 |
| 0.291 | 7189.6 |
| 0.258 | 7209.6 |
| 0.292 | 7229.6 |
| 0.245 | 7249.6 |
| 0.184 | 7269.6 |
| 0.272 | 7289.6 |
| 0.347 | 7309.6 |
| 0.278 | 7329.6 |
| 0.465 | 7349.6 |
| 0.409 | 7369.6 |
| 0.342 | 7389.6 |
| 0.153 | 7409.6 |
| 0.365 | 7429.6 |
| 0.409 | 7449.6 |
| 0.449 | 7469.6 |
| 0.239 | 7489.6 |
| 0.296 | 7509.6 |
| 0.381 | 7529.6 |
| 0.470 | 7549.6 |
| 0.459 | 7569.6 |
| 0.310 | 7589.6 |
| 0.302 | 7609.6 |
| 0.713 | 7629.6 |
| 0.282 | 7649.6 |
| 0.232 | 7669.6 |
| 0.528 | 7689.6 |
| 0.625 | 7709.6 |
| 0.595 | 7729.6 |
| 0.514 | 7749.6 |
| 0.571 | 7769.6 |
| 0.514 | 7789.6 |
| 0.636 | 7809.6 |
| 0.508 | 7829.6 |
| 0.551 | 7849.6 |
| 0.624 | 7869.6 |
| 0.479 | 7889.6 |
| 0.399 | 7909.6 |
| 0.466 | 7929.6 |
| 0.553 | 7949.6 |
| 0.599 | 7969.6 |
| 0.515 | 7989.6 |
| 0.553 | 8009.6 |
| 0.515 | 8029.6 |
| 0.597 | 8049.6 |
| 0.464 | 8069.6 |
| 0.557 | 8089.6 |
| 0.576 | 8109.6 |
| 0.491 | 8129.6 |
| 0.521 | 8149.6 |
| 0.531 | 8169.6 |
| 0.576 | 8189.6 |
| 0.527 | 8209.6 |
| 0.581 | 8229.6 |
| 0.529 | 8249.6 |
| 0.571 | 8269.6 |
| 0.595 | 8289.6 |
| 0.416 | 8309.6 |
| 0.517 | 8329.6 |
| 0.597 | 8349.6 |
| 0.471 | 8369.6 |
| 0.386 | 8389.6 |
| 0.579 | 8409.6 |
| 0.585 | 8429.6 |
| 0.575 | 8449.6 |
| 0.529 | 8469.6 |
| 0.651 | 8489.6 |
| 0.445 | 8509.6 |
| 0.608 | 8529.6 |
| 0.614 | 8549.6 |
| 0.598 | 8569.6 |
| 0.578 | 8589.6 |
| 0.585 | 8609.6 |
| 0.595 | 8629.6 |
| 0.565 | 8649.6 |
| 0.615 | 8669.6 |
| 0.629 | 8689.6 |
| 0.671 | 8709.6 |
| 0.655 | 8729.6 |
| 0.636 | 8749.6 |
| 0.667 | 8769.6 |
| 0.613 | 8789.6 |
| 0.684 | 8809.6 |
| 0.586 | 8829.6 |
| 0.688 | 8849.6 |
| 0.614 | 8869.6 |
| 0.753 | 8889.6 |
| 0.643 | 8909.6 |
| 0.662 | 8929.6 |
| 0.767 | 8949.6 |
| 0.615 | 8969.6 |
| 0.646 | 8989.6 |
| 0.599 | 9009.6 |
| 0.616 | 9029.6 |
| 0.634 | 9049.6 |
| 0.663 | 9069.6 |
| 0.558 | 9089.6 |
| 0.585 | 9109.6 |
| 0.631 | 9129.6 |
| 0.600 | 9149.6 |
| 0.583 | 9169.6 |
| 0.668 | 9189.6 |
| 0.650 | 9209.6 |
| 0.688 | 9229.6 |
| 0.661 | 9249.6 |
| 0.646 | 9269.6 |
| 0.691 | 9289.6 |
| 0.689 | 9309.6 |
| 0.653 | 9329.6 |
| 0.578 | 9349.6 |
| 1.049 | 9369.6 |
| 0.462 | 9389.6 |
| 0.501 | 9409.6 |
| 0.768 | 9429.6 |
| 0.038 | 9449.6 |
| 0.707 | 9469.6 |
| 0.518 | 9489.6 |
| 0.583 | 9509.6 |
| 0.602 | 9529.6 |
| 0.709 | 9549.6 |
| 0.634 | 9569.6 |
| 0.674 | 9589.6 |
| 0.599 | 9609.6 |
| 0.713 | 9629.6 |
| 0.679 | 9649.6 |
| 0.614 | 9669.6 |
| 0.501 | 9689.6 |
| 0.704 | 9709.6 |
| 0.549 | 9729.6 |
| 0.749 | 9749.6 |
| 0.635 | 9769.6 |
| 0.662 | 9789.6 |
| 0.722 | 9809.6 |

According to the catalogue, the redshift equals 0.93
